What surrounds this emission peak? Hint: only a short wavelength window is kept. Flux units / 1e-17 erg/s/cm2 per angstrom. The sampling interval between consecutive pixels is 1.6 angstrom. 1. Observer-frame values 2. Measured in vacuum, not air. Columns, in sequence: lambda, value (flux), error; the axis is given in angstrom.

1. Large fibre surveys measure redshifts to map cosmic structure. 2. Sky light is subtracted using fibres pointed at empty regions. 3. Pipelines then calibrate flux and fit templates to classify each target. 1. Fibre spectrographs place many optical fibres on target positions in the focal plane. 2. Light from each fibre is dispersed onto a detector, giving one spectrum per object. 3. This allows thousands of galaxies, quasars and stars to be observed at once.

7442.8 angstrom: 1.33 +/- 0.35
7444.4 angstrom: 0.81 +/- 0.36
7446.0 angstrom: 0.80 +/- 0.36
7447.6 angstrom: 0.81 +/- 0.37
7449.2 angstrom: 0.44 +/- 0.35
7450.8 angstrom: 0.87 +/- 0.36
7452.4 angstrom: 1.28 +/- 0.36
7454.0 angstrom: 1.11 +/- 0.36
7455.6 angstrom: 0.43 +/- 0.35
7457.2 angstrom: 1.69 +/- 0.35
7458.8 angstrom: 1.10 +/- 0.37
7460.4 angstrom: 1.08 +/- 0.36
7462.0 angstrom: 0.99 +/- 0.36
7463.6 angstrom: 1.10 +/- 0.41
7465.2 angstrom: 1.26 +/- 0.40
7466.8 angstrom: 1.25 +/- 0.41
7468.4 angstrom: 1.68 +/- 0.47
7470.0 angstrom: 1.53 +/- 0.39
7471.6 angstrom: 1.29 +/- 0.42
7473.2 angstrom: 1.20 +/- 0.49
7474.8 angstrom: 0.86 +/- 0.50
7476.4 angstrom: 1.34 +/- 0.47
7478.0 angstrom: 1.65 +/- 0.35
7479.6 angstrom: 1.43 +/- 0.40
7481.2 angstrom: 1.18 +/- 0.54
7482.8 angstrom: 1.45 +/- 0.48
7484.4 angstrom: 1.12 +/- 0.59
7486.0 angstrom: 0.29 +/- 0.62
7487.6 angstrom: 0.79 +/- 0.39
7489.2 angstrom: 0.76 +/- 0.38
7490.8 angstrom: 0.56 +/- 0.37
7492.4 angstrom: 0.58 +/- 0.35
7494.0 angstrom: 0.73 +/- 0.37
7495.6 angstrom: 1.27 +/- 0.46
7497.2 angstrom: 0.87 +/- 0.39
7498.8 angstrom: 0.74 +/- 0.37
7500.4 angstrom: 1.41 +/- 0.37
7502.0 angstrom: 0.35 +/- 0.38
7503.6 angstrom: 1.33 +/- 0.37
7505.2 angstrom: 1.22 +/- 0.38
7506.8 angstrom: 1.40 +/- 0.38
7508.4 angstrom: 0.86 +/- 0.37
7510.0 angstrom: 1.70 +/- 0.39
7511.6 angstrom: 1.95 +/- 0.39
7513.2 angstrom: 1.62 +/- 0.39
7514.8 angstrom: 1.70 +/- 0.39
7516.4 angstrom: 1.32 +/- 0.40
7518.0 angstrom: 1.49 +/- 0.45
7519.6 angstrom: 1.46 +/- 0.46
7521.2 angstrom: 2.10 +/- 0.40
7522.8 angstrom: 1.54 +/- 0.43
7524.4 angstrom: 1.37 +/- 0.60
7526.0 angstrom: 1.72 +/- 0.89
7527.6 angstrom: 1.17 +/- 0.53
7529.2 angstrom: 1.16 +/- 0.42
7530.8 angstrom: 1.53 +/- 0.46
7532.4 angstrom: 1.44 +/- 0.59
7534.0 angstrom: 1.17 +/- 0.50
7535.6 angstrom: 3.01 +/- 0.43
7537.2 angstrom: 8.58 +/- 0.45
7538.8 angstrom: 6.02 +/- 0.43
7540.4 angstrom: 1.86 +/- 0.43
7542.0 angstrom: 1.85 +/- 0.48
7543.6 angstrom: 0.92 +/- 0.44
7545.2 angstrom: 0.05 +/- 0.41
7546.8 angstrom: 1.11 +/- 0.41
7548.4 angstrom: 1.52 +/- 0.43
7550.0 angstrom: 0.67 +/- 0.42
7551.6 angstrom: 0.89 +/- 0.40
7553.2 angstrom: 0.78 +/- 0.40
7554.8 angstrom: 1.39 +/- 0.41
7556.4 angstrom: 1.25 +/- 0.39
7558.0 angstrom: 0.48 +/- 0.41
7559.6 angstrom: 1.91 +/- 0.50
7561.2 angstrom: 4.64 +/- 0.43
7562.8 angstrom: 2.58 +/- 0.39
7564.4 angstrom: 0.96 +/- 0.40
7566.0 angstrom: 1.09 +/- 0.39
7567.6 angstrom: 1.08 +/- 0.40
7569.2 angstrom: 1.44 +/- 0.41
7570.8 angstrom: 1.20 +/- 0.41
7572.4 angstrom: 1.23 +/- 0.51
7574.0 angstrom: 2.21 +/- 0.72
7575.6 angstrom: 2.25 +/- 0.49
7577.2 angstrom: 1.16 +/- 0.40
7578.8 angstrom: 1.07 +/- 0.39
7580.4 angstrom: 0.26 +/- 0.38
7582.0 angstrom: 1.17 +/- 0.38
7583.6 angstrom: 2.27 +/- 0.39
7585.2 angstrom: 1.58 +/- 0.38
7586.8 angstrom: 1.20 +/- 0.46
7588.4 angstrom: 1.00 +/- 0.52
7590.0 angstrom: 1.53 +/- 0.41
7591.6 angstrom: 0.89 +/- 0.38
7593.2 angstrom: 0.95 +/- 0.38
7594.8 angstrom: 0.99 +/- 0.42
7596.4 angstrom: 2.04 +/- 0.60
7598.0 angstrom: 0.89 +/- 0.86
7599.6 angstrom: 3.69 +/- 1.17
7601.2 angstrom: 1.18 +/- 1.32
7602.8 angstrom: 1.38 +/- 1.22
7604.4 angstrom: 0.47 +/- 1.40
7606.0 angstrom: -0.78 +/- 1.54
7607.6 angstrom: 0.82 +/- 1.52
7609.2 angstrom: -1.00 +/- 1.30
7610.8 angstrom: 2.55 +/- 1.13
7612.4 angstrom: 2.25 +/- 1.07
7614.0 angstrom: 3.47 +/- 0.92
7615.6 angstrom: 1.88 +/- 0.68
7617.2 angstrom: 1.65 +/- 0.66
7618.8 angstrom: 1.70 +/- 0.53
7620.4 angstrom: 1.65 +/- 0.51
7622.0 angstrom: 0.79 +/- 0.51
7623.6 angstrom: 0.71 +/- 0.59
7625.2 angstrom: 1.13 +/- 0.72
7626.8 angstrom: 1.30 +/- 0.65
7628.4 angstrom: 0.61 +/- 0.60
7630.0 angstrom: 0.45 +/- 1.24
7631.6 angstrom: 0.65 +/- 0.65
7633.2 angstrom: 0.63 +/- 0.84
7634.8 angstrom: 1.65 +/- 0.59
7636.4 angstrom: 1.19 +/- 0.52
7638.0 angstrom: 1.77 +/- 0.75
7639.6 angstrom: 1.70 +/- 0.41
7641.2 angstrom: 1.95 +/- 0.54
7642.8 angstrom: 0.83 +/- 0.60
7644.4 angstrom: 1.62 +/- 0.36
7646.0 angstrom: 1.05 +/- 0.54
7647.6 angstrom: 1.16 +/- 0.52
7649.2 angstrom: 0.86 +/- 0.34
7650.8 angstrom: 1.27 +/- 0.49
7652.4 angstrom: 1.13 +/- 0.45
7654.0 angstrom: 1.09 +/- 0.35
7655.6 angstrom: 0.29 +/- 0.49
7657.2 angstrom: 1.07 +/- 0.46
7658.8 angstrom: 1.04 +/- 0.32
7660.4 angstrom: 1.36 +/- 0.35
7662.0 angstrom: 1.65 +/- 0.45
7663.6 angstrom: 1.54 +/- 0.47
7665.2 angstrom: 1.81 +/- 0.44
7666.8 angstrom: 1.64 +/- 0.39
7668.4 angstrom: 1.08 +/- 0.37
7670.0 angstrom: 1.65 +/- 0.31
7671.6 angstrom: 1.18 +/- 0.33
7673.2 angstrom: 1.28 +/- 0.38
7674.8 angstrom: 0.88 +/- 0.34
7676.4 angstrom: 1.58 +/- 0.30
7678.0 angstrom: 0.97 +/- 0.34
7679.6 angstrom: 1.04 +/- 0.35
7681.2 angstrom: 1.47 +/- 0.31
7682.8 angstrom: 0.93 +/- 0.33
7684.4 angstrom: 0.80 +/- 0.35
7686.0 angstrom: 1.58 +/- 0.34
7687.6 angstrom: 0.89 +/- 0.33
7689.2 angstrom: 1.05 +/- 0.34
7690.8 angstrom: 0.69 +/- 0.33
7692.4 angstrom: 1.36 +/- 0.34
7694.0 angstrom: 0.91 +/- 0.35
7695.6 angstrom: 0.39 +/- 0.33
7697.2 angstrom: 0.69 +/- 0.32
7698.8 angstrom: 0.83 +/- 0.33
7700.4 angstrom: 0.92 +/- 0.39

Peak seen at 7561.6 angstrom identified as [N II] 6583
